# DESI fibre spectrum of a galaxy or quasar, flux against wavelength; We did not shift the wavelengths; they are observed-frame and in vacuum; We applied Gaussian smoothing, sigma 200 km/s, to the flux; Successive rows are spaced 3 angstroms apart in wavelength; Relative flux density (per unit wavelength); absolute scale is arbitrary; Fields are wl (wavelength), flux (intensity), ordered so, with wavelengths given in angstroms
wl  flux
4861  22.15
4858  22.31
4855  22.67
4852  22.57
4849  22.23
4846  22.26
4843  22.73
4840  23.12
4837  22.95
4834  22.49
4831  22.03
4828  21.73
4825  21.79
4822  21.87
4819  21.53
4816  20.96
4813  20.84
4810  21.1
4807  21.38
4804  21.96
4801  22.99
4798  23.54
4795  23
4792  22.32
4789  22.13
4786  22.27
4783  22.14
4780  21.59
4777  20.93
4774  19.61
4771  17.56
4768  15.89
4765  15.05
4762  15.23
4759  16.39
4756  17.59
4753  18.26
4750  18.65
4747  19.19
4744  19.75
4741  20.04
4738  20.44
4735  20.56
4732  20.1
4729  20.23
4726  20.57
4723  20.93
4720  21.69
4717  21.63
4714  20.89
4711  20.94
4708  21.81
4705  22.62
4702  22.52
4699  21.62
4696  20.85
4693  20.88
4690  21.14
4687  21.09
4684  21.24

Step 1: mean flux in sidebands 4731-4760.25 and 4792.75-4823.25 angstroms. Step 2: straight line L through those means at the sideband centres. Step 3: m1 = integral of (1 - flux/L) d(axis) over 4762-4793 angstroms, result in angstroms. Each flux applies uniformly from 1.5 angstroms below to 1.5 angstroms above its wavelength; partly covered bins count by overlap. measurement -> 1.4 angstroms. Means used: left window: 19.1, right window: 21.9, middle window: 19.7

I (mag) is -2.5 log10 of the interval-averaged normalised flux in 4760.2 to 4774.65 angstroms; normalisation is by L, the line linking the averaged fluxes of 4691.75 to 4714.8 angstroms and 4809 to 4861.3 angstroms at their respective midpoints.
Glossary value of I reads 0.30 mag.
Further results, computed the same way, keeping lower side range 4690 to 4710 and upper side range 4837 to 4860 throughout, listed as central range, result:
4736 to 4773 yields 0.22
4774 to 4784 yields 0.05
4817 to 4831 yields 0.03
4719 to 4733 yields 0.06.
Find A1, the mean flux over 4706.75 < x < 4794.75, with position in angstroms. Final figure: 19.8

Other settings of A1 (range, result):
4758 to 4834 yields 20.7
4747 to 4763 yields 17.5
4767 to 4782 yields 19.3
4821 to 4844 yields 22.3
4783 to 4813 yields 22.2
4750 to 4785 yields 18.3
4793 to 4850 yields 22.1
